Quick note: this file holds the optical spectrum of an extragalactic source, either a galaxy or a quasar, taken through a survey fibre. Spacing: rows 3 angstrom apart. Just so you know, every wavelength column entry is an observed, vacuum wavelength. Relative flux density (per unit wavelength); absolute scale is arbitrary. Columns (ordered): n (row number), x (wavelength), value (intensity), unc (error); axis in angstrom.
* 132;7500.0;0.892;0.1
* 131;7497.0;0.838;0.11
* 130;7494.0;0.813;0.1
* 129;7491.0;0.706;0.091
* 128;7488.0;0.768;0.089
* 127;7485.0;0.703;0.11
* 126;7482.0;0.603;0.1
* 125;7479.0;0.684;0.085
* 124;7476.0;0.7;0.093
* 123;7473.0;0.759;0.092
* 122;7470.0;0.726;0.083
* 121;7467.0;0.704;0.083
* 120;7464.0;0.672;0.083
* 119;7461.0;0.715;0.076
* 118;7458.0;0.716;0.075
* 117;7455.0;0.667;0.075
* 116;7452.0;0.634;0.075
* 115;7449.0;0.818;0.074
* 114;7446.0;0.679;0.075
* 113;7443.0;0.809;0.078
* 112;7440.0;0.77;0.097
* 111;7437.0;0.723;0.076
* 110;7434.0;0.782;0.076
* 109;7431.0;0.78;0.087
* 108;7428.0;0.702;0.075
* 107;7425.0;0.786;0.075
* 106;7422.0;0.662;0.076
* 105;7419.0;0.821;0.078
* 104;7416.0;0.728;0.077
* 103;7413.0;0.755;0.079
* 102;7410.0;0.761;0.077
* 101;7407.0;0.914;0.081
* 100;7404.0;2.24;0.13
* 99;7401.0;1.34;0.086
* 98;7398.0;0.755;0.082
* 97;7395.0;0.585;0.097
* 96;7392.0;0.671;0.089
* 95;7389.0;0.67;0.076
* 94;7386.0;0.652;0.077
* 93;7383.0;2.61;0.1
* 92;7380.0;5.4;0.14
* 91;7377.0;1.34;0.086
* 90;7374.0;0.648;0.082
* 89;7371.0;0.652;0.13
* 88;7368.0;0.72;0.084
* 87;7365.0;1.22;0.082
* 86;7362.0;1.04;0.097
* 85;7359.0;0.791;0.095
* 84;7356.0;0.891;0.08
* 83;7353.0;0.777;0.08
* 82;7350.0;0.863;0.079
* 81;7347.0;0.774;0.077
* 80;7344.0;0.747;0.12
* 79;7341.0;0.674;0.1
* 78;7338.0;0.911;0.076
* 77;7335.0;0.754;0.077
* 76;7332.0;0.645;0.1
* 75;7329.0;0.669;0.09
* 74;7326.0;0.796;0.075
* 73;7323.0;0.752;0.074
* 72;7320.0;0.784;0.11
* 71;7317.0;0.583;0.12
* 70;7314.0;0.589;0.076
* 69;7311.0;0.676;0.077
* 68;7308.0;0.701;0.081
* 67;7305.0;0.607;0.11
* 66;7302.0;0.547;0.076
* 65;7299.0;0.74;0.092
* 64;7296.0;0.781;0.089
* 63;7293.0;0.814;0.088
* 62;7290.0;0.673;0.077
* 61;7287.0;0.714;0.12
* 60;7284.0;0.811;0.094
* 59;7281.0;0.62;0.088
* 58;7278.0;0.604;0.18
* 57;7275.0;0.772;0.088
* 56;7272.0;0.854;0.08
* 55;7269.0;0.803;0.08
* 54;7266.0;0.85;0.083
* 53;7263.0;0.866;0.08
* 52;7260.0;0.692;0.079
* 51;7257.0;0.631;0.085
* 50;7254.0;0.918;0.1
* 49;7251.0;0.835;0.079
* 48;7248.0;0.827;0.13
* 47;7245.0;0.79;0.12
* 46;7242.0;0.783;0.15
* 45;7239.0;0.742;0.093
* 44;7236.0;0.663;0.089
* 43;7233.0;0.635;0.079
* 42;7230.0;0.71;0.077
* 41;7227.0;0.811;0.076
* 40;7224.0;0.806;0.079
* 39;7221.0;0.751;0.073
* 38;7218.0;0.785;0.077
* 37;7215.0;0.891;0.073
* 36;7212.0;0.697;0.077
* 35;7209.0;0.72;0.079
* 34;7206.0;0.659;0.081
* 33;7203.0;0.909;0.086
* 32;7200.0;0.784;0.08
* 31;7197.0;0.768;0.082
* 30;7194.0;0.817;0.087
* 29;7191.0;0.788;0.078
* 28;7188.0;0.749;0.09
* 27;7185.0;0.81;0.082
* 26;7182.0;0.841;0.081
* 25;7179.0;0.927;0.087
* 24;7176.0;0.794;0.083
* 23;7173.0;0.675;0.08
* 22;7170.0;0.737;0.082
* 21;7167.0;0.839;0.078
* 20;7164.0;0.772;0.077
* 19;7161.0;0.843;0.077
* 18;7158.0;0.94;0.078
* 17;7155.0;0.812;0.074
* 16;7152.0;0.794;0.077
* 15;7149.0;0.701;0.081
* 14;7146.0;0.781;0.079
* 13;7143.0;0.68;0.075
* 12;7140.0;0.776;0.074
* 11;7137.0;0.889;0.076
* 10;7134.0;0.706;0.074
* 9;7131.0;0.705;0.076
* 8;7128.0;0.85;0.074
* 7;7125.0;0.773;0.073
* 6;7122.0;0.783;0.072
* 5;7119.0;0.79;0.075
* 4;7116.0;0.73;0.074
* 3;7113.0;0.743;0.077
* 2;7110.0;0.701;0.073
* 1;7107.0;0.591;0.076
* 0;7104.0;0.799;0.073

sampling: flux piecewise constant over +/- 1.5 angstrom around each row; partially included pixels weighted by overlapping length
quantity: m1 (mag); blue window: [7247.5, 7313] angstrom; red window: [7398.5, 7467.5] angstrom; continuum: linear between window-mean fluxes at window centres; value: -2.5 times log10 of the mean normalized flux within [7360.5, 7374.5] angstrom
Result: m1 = -0.10 mag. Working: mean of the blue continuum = 0.74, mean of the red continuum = 0.835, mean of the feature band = 0.871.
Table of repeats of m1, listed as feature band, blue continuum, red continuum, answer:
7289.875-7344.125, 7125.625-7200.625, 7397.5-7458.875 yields 0.17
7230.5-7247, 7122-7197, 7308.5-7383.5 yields 0.22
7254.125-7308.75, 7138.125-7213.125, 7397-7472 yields 0.10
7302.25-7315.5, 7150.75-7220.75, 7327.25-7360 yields 0.22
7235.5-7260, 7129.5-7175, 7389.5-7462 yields 0.03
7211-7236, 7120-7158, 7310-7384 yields 0.17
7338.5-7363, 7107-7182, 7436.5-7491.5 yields -0.12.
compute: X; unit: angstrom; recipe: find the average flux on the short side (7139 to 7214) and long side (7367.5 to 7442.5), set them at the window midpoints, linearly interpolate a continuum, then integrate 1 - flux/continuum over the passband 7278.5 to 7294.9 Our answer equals 3.8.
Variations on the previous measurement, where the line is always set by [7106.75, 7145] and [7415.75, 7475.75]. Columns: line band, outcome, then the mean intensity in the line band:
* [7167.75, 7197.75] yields -1.7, 0.792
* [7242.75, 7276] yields -2.6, 0.803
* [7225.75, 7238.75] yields 0.7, 0.706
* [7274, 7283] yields 0.9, 0.667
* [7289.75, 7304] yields 0.6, 0.711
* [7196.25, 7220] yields -0.9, 0.776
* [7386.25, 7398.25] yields 1.2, 0.66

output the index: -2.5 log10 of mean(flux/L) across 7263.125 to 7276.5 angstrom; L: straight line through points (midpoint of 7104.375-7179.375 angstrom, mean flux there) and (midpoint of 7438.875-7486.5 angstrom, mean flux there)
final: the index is -0.11 mag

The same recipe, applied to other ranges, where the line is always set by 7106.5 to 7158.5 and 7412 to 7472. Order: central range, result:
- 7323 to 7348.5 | -0.01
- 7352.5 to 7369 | -0.24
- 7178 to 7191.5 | -0.09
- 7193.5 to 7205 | -0.08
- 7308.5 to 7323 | 0.11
